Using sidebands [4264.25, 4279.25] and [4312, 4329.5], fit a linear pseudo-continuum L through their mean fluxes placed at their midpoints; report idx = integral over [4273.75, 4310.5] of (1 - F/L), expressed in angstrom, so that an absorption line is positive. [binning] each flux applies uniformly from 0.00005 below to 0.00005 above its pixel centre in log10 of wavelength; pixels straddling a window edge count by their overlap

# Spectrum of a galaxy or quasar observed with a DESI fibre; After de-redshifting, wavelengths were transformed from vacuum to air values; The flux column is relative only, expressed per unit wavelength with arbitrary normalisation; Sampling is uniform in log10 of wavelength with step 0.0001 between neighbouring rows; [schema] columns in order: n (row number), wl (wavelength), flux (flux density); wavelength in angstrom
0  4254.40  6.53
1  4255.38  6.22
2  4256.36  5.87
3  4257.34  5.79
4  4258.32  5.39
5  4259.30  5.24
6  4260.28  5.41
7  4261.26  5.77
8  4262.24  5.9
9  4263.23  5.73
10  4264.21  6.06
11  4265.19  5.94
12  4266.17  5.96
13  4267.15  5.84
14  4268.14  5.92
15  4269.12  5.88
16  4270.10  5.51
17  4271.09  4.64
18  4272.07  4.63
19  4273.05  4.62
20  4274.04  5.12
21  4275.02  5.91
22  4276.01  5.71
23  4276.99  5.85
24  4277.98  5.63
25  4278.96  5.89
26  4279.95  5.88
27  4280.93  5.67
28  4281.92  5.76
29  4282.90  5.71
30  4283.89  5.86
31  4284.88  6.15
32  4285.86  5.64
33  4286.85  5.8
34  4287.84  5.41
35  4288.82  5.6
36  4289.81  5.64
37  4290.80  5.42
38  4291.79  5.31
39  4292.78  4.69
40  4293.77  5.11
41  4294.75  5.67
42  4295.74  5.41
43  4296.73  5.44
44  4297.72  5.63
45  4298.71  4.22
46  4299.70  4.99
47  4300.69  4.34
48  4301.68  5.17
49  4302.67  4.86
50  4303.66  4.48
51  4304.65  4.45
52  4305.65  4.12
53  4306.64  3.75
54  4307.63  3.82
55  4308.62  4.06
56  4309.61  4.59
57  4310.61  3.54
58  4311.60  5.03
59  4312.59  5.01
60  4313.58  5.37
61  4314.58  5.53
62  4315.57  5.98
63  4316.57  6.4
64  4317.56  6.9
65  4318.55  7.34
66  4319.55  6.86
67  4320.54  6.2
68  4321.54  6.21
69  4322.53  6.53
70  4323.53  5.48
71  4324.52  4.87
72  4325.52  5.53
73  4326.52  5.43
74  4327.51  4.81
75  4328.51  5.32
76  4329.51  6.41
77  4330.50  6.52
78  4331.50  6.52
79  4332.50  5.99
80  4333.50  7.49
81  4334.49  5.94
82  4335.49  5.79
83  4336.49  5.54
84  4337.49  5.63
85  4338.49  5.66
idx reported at 3.14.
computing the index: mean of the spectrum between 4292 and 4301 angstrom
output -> 5.08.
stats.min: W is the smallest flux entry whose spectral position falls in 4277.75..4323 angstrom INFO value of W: 3.54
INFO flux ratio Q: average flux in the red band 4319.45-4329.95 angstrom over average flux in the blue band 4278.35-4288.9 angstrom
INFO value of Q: 1.0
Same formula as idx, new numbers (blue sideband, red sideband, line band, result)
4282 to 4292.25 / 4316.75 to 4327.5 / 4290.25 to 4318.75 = 4.07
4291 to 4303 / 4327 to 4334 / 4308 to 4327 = 0.45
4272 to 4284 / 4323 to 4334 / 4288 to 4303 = 1.32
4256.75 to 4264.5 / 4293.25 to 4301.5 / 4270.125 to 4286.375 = -0.47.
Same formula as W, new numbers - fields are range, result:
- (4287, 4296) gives 4.69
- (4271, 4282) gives 4.62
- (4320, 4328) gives 4.81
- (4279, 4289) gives 5.41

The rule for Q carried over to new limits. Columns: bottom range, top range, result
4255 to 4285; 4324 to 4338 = 1.03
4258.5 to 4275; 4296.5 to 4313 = 0.82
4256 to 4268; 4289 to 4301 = 0.90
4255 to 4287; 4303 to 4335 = 0.97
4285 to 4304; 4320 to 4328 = 1.08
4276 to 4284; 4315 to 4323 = 1.13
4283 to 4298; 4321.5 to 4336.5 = 1.07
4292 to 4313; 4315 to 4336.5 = 1.30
